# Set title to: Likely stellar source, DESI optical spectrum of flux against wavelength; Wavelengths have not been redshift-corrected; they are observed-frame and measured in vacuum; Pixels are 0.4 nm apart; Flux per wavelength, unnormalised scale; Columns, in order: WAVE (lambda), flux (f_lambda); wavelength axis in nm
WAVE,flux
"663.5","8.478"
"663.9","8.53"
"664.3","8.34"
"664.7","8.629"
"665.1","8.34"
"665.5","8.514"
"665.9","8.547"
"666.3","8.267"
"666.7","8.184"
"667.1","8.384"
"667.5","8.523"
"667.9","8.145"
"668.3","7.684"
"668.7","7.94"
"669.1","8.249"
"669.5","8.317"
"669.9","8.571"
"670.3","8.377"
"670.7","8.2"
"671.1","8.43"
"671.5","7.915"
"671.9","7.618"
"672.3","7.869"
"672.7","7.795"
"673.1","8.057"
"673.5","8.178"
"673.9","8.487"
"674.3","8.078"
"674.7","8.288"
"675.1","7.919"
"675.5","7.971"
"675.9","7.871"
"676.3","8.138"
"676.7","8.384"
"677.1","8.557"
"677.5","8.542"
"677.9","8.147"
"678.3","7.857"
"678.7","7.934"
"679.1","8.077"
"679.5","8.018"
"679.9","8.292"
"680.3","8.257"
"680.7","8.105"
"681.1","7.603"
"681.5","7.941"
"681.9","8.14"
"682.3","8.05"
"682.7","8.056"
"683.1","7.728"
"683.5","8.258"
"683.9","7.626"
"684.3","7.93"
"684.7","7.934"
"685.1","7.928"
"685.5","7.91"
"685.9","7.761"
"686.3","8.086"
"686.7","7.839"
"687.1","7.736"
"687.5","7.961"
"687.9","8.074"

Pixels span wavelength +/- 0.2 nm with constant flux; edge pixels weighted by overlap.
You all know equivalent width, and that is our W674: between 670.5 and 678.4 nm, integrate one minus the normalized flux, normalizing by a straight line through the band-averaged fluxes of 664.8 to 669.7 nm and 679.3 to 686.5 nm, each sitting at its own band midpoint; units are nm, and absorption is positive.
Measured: 0.01 nm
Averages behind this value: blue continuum 8.27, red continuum 7.98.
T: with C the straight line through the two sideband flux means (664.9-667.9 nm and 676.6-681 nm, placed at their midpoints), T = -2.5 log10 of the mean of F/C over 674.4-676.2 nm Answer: 0.03 mag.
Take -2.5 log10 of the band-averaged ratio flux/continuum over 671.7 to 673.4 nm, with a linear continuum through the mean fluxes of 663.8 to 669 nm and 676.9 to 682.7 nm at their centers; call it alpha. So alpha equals 0.05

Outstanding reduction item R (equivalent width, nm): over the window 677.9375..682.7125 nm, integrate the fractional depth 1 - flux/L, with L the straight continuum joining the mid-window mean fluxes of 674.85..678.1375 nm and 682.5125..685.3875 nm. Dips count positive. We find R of 0.012 nm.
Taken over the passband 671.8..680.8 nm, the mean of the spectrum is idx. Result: 8.11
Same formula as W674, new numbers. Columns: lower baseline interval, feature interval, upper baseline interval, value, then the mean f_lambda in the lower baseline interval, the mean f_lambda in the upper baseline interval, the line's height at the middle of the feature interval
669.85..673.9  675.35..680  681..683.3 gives -0.08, 8.1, 7.93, 8.01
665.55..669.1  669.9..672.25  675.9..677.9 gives 0.04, 8.22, 8.33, 8.26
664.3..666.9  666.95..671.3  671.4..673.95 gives -0.04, 8.41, 7.96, 8.19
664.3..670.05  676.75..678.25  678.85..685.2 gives -0.05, 8.31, 8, 8.09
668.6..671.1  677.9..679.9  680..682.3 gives 0.01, 8.3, 8.03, 8.08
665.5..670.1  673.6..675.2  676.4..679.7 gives 0.00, 8.27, 8.19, 8.22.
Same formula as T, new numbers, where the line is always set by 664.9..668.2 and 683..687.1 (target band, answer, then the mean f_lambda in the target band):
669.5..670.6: -0.021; 8.42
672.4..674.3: 0.009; 8.11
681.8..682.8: -0.016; 8.08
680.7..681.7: 0.021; 7.84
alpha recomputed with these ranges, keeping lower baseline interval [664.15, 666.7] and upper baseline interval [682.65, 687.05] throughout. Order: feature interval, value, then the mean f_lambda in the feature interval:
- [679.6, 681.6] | -0.004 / 8.04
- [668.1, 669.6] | 0.040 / 8.03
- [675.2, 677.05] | 0.002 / 8.12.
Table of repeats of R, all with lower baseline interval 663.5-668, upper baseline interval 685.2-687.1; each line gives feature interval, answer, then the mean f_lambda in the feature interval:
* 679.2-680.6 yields -0.023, 8.18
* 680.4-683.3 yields 0.014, 7.96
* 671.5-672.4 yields 0.053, 7.77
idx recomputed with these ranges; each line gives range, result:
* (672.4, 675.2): 8.11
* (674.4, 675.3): 8.1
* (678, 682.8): 8.03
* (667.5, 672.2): 8.14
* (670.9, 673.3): 7.95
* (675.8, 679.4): 8.17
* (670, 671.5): 8.3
